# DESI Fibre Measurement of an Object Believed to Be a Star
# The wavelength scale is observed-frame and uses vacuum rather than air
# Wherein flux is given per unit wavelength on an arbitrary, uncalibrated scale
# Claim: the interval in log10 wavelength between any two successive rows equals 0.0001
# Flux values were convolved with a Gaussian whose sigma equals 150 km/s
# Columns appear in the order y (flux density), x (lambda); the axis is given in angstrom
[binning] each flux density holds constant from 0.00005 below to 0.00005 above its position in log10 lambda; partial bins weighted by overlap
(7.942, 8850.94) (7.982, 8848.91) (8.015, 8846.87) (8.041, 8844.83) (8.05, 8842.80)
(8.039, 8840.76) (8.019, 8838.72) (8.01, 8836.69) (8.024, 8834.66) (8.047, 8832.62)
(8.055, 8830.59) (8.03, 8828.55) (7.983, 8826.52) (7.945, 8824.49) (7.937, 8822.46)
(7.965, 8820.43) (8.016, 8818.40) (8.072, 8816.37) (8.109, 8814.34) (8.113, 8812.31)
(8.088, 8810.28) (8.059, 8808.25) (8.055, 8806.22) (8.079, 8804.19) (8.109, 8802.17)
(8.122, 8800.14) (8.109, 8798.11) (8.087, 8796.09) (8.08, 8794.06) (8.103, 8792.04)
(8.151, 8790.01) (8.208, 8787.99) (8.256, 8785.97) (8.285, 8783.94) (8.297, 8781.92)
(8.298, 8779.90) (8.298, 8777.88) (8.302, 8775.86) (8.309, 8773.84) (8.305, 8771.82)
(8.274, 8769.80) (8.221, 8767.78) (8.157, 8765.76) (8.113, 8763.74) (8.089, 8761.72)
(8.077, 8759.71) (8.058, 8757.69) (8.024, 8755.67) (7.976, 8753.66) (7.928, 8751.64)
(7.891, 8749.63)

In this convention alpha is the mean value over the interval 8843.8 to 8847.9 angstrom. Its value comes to 8.03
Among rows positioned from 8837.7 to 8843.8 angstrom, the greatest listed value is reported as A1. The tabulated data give 8.05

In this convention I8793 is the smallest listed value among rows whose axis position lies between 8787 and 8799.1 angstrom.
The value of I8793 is 8.08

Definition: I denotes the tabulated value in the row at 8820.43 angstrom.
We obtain 7.965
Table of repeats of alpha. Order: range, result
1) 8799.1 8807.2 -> 8.09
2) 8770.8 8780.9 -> 8.3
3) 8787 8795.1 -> 8.13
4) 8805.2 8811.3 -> 8.06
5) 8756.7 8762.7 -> 8.08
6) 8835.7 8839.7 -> 8.02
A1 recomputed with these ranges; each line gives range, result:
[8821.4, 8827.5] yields 7.983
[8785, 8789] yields 8.256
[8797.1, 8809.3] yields 8.122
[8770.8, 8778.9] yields 8.309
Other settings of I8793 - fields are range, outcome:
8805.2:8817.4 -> 8.055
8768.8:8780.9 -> 8.274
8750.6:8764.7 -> 7.928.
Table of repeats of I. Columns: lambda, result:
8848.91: 7.982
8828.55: 8.03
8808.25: 8.059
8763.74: 8.113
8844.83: 8.041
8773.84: 8.309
